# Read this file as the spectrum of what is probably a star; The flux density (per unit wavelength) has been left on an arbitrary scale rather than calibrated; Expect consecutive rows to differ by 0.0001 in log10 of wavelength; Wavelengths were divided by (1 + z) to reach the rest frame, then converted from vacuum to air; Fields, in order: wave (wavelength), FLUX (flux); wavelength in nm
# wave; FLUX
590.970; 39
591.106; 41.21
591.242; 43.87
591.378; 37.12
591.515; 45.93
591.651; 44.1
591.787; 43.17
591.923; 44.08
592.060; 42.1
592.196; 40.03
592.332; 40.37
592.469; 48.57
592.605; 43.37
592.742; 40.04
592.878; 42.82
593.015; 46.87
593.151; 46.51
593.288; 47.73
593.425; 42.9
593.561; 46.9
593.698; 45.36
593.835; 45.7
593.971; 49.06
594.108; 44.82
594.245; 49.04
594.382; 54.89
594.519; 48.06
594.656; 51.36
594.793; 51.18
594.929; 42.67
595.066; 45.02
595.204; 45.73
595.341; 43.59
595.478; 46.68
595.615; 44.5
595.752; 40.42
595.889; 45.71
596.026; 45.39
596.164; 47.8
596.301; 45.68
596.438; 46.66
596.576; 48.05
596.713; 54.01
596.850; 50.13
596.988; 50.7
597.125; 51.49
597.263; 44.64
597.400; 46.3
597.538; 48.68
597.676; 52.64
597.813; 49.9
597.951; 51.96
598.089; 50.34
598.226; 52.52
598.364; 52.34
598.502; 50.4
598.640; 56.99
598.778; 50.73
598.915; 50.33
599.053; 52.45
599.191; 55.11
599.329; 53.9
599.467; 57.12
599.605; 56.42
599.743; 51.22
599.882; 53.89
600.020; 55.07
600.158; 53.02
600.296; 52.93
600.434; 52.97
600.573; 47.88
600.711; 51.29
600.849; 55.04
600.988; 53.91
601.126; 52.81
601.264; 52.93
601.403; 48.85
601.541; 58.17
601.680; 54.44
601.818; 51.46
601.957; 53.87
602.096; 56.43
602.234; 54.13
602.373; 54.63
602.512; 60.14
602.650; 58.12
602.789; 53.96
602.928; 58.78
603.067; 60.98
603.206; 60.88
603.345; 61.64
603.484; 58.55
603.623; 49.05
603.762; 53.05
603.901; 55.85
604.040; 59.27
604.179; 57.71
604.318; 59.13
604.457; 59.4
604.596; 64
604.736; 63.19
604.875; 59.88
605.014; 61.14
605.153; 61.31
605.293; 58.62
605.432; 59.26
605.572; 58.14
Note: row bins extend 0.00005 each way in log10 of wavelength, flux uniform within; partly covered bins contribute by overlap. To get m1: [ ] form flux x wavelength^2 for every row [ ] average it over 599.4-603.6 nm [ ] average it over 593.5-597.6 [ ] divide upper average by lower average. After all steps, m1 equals 1.18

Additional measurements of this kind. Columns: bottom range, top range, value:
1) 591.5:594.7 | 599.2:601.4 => 1.20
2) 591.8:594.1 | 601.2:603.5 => 1.31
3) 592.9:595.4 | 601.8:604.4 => 1.25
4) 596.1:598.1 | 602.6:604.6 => 1.20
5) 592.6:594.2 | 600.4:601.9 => 1.19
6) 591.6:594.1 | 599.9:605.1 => 1.30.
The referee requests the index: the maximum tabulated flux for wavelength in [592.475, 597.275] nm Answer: 54.89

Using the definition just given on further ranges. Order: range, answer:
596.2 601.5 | 57.12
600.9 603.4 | 61.64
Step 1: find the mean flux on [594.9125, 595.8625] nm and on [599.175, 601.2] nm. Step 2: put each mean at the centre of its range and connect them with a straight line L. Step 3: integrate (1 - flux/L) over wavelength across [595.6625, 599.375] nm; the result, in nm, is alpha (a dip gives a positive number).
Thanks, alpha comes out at -0.11 nm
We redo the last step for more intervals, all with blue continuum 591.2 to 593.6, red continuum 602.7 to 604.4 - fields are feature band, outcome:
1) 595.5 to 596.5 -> 0.06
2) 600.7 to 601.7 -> 0.02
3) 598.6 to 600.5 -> -0.04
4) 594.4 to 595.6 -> 0.00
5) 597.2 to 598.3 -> 0.01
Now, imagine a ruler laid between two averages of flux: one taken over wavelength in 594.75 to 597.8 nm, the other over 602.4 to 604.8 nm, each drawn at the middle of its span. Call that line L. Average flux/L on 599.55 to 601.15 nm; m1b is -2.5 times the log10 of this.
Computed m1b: 0.01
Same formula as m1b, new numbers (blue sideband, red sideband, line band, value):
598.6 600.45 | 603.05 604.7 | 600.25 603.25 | 0.03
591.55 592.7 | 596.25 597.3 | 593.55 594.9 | -0.06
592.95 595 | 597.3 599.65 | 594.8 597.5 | 0.07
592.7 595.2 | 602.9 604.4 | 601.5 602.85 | 0.01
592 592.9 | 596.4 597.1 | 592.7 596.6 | 0.00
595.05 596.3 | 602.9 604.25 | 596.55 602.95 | -0.03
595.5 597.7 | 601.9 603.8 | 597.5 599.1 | -0.03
